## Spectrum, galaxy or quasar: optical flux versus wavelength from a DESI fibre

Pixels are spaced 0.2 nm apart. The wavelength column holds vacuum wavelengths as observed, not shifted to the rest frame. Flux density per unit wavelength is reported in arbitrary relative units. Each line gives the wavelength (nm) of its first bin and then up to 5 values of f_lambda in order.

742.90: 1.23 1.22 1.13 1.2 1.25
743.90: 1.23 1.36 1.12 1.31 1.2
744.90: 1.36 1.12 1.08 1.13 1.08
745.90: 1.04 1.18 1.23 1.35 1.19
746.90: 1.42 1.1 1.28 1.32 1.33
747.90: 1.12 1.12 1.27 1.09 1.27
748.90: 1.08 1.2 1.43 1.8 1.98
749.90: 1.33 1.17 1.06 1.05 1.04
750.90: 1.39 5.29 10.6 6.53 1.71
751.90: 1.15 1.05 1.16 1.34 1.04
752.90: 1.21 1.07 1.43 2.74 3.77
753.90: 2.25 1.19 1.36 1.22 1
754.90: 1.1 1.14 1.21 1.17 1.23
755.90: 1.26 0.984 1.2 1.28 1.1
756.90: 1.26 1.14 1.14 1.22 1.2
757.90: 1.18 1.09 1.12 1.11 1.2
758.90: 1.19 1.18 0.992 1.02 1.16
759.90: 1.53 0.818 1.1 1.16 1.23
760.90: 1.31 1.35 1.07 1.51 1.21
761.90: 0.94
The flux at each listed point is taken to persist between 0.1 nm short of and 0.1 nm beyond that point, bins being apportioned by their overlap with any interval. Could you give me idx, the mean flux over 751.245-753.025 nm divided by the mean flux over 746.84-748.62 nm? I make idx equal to 2.2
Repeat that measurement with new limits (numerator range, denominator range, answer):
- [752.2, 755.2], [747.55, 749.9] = 1.15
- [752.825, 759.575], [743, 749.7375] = 1.06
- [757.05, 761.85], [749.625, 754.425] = 0.52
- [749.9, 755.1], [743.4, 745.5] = 1.74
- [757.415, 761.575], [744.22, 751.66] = 0.67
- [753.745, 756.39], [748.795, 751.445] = 0.54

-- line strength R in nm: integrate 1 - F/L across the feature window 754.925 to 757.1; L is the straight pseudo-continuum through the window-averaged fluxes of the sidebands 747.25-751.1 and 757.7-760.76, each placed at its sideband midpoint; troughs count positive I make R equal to 0.07 nm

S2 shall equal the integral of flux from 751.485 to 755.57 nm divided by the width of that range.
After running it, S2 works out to 1.61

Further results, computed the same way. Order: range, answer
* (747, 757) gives 1.71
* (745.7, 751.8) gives 1.89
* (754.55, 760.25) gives 1.15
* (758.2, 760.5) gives 1.13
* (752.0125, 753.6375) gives 1.44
